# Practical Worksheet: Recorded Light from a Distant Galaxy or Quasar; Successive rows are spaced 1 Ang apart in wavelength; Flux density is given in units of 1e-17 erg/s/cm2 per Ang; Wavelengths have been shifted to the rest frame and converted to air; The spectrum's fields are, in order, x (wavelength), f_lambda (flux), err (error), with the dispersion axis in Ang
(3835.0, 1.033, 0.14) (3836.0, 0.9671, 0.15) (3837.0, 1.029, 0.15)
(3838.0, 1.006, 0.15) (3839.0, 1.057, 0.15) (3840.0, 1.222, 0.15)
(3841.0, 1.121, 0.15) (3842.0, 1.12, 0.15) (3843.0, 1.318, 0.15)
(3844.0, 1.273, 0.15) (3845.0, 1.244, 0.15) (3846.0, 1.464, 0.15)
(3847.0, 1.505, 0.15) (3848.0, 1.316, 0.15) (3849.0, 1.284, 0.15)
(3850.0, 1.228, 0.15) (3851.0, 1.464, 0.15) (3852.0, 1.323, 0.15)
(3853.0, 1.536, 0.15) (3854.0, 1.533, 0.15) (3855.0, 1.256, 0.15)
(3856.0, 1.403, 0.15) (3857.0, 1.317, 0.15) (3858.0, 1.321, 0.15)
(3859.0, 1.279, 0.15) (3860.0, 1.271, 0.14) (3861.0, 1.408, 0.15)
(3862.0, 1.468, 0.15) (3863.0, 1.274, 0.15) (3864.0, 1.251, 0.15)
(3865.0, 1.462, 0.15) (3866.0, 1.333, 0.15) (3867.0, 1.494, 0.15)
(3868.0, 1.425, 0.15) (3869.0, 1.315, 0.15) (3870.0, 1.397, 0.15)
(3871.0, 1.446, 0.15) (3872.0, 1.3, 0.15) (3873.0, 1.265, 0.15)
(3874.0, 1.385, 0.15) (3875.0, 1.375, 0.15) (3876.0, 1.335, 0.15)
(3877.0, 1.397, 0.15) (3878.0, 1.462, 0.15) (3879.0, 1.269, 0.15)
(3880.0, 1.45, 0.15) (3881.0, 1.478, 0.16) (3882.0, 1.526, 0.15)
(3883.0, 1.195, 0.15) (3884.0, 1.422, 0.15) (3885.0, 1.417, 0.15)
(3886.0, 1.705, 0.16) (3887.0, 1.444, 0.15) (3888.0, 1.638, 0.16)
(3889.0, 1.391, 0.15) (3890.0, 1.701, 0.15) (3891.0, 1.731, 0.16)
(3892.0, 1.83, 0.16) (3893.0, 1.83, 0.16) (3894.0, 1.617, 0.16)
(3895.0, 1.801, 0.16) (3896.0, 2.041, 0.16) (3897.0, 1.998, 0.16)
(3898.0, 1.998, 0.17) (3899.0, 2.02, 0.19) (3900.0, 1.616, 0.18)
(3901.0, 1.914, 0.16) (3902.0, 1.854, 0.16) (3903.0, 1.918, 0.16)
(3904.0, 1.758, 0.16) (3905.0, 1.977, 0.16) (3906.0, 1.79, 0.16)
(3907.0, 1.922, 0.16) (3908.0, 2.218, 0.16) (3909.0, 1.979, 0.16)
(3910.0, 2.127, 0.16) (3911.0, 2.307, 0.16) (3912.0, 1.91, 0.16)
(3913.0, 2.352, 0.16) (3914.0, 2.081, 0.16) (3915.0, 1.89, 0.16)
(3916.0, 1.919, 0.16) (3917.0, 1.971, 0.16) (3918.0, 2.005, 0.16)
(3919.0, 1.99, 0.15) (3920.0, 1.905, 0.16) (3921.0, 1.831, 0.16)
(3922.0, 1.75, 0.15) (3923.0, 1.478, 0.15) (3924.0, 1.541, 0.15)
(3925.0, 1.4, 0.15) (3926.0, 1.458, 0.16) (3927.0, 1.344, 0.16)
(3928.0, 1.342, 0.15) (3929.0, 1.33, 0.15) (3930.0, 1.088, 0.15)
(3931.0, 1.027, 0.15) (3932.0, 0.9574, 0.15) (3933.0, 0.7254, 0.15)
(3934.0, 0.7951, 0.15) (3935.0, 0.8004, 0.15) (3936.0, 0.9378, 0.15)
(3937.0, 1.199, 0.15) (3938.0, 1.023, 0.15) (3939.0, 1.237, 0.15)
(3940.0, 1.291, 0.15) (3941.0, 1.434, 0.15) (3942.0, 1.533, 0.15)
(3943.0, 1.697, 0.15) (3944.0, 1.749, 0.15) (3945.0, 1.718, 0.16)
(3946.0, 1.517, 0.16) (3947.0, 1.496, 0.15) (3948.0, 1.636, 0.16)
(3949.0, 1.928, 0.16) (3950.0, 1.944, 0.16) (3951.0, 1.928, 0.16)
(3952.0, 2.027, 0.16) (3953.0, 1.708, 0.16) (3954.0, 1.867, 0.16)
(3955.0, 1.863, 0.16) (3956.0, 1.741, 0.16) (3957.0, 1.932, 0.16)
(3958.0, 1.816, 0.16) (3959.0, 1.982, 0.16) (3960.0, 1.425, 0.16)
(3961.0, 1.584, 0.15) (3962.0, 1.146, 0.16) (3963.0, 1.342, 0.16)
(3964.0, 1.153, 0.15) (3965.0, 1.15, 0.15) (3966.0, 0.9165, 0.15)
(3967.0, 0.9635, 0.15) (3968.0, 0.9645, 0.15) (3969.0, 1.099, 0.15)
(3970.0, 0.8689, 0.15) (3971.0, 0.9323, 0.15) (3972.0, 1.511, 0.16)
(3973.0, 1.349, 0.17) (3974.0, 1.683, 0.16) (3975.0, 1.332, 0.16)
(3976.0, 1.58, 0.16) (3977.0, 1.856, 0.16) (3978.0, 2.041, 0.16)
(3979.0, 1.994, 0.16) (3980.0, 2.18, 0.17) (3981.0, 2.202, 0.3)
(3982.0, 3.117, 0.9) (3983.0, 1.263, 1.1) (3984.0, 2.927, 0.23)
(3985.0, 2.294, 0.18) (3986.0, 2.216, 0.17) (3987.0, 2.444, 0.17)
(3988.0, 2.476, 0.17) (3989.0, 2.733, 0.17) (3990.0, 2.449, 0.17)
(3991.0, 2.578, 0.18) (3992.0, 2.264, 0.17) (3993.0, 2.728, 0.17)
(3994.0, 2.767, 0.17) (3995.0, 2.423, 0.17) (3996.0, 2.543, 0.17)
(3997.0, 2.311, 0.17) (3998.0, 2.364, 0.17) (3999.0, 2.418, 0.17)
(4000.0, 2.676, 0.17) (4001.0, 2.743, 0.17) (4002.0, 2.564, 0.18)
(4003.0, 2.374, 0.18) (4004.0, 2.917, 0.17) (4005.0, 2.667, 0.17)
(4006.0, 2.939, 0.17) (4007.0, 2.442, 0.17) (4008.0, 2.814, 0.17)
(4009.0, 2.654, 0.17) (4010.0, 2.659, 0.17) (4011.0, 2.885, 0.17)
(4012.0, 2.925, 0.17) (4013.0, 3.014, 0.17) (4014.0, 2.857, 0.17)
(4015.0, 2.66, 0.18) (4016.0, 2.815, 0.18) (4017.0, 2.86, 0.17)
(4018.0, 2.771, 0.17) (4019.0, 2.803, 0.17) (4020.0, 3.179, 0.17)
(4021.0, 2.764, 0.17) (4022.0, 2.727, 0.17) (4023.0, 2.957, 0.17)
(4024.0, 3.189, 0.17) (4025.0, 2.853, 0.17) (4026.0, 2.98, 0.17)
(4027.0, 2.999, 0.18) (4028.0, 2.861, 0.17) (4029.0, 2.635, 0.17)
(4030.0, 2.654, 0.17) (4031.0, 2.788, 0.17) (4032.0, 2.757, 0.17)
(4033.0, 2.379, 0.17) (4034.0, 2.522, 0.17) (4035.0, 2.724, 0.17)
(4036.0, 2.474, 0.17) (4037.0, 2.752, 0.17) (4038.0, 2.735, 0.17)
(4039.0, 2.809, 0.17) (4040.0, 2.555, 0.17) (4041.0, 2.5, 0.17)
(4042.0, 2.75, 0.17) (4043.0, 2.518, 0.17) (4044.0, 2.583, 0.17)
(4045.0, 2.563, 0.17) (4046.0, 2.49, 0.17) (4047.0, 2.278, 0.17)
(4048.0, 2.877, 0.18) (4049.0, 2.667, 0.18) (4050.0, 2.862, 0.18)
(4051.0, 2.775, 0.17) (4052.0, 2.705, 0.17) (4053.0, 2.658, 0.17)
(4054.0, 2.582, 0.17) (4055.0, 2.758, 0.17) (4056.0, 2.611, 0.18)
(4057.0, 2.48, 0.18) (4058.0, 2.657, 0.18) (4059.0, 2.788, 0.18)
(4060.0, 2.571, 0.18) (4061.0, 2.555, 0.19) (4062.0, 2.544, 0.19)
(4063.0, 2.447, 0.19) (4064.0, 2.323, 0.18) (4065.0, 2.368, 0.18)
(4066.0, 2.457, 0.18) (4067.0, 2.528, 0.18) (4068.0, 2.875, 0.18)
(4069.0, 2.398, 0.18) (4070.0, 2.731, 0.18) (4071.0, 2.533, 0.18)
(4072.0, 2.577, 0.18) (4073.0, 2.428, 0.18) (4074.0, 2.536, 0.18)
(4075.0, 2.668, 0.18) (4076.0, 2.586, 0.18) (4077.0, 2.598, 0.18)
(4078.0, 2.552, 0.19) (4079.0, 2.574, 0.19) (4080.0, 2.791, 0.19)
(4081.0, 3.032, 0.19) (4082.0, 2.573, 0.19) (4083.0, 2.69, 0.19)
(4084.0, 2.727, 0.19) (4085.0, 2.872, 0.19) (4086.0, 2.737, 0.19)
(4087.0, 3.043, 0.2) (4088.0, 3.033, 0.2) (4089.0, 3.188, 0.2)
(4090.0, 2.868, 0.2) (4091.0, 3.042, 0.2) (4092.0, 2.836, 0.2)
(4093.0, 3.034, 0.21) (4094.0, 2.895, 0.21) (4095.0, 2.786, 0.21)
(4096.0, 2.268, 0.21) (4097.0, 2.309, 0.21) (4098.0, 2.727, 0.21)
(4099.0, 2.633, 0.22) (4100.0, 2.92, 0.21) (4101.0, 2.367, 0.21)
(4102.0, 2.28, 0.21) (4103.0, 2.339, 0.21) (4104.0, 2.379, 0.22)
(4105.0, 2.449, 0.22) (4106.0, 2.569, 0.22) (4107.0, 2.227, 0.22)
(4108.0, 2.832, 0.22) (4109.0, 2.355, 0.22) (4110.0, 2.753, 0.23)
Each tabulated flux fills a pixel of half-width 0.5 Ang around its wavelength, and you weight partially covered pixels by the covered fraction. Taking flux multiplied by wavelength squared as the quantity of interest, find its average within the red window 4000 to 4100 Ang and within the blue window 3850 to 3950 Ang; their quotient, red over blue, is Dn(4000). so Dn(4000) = 1.9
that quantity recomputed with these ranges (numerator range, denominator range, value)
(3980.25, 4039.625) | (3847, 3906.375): 1.88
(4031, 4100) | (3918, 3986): 1.82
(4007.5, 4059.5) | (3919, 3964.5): 1.92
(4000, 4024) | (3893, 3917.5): 1.51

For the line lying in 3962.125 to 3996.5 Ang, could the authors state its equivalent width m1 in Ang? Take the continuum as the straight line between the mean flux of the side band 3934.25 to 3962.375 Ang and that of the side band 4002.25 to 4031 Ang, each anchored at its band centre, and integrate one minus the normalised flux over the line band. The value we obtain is 4.63 Ang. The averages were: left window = 1.57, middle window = 1.88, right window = 2.81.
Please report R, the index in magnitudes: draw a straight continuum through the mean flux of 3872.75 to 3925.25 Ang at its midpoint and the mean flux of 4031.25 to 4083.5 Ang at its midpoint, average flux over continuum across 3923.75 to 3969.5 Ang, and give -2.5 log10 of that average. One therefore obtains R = 0.38 mag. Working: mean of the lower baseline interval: 1.74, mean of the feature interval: 1.41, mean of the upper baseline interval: 2.61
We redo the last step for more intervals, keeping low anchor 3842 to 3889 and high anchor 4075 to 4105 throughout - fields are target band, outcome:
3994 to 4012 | -0.19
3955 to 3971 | 0.41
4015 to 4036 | -0.20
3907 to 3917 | -0.24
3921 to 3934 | 0.33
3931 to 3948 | 0.40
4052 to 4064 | -0.03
